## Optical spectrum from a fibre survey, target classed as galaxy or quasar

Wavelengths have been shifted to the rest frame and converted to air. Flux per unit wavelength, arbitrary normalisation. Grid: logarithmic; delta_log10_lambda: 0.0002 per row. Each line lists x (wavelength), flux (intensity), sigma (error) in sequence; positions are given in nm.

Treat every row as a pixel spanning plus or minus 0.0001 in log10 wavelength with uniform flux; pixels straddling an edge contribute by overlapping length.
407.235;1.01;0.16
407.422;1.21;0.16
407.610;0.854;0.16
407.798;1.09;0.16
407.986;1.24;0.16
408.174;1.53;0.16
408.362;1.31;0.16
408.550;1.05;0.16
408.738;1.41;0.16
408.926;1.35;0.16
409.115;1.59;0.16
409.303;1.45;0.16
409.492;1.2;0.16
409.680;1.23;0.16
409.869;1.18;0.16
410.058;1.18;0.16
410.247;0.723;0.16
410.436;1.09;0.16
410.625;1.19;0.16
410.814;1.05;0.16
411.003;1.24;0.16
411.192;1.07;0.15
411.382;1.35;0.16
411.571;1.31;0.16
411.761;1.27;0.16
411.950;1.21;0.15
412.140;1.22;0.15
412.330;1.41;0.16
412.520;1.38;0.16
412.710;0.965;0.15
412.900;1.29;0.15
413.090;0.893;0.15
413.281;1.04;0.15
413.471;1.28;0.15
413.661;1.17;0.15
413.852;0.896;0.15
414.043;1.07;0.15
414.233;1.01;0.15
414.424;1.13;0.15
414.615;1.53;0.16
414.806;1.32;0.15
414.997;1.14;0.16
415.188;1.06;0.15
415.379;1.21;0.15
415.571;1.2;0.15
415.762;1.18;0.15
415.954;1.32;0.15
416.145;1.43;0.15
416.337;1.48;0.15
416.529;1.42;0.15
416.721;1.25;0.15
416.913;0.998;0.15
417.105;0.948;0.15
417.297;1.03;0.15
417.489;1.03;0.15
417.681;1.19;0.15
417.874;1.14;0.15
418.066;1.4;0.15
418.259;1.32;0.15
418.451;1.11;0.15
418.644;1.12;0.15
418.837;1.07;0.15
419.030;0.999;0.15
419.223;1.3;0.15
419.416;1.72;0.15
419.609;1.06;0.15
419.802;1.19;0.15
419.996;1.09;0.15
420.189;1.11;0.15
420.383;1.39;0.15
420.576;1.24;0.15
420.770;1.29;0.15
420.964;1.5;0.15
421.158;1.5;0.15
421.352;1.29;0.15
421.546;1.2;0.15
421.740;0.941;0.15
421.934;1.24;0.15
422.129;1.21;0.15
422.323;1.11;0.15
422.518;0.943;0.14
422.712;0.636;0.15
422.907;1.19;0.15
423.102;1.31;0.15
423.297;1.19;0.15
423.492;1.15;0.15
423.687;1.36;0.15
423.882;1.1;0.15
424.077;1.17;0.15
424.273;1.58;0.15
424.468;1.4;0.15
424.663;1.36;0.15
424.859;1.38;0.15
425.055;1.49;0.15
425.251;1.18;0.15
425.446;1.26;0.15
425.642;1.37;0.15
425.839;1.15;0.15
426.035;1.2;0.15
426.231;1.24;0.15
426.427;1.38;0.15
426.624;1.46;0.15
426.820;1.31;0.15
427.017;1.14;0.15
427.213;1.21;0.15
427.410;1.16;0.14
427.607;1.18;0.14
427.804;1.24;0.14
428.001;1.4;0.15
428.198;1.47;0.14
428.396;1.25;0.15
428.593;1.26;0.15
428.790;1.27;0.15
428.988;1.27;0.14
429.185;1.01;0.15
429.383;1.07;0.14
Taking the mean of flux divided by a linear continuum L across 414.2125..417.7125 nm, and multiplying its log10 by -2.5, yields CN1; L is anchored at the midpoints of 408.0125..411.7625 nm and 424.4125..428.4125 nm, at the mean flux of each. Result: 0.04 mag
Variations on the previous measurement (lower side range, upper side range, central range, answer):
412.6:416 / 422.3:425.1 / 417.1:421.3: -0.031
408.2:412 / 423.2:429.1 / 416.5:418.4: 0.083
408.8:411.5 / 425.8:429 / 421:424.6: 0.047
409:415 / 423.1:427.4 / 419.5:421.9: 0.016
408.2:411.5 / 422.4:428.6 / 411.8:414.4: 0.078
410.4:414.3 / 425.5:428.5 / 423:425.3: -0.045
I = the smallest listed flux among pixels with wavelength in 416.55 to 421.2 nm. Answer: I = 0.948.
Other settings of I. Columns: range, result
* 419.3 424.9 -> 0.636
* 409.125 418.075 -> 0.723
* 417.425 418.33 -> 1.03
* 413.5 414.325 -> 0.896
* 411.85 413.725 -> 0.893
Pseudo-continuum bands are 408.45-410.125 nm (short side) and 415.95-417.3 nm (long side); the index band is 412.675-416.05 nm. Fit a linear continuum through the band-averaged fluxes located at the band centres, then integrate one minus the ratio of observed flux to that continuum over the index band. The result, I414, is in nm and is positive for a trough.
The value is 0.28 nm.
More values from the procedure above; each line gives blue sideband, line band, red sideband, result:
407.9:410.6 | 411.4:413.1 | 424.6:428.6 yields 0.03 nm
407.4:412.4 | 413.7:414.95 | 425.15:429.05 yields 0.08 nm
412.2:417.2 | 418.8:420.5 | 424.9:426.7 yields 0.03 nm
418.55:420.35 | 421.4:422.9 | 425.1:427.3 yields 0.20 nm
